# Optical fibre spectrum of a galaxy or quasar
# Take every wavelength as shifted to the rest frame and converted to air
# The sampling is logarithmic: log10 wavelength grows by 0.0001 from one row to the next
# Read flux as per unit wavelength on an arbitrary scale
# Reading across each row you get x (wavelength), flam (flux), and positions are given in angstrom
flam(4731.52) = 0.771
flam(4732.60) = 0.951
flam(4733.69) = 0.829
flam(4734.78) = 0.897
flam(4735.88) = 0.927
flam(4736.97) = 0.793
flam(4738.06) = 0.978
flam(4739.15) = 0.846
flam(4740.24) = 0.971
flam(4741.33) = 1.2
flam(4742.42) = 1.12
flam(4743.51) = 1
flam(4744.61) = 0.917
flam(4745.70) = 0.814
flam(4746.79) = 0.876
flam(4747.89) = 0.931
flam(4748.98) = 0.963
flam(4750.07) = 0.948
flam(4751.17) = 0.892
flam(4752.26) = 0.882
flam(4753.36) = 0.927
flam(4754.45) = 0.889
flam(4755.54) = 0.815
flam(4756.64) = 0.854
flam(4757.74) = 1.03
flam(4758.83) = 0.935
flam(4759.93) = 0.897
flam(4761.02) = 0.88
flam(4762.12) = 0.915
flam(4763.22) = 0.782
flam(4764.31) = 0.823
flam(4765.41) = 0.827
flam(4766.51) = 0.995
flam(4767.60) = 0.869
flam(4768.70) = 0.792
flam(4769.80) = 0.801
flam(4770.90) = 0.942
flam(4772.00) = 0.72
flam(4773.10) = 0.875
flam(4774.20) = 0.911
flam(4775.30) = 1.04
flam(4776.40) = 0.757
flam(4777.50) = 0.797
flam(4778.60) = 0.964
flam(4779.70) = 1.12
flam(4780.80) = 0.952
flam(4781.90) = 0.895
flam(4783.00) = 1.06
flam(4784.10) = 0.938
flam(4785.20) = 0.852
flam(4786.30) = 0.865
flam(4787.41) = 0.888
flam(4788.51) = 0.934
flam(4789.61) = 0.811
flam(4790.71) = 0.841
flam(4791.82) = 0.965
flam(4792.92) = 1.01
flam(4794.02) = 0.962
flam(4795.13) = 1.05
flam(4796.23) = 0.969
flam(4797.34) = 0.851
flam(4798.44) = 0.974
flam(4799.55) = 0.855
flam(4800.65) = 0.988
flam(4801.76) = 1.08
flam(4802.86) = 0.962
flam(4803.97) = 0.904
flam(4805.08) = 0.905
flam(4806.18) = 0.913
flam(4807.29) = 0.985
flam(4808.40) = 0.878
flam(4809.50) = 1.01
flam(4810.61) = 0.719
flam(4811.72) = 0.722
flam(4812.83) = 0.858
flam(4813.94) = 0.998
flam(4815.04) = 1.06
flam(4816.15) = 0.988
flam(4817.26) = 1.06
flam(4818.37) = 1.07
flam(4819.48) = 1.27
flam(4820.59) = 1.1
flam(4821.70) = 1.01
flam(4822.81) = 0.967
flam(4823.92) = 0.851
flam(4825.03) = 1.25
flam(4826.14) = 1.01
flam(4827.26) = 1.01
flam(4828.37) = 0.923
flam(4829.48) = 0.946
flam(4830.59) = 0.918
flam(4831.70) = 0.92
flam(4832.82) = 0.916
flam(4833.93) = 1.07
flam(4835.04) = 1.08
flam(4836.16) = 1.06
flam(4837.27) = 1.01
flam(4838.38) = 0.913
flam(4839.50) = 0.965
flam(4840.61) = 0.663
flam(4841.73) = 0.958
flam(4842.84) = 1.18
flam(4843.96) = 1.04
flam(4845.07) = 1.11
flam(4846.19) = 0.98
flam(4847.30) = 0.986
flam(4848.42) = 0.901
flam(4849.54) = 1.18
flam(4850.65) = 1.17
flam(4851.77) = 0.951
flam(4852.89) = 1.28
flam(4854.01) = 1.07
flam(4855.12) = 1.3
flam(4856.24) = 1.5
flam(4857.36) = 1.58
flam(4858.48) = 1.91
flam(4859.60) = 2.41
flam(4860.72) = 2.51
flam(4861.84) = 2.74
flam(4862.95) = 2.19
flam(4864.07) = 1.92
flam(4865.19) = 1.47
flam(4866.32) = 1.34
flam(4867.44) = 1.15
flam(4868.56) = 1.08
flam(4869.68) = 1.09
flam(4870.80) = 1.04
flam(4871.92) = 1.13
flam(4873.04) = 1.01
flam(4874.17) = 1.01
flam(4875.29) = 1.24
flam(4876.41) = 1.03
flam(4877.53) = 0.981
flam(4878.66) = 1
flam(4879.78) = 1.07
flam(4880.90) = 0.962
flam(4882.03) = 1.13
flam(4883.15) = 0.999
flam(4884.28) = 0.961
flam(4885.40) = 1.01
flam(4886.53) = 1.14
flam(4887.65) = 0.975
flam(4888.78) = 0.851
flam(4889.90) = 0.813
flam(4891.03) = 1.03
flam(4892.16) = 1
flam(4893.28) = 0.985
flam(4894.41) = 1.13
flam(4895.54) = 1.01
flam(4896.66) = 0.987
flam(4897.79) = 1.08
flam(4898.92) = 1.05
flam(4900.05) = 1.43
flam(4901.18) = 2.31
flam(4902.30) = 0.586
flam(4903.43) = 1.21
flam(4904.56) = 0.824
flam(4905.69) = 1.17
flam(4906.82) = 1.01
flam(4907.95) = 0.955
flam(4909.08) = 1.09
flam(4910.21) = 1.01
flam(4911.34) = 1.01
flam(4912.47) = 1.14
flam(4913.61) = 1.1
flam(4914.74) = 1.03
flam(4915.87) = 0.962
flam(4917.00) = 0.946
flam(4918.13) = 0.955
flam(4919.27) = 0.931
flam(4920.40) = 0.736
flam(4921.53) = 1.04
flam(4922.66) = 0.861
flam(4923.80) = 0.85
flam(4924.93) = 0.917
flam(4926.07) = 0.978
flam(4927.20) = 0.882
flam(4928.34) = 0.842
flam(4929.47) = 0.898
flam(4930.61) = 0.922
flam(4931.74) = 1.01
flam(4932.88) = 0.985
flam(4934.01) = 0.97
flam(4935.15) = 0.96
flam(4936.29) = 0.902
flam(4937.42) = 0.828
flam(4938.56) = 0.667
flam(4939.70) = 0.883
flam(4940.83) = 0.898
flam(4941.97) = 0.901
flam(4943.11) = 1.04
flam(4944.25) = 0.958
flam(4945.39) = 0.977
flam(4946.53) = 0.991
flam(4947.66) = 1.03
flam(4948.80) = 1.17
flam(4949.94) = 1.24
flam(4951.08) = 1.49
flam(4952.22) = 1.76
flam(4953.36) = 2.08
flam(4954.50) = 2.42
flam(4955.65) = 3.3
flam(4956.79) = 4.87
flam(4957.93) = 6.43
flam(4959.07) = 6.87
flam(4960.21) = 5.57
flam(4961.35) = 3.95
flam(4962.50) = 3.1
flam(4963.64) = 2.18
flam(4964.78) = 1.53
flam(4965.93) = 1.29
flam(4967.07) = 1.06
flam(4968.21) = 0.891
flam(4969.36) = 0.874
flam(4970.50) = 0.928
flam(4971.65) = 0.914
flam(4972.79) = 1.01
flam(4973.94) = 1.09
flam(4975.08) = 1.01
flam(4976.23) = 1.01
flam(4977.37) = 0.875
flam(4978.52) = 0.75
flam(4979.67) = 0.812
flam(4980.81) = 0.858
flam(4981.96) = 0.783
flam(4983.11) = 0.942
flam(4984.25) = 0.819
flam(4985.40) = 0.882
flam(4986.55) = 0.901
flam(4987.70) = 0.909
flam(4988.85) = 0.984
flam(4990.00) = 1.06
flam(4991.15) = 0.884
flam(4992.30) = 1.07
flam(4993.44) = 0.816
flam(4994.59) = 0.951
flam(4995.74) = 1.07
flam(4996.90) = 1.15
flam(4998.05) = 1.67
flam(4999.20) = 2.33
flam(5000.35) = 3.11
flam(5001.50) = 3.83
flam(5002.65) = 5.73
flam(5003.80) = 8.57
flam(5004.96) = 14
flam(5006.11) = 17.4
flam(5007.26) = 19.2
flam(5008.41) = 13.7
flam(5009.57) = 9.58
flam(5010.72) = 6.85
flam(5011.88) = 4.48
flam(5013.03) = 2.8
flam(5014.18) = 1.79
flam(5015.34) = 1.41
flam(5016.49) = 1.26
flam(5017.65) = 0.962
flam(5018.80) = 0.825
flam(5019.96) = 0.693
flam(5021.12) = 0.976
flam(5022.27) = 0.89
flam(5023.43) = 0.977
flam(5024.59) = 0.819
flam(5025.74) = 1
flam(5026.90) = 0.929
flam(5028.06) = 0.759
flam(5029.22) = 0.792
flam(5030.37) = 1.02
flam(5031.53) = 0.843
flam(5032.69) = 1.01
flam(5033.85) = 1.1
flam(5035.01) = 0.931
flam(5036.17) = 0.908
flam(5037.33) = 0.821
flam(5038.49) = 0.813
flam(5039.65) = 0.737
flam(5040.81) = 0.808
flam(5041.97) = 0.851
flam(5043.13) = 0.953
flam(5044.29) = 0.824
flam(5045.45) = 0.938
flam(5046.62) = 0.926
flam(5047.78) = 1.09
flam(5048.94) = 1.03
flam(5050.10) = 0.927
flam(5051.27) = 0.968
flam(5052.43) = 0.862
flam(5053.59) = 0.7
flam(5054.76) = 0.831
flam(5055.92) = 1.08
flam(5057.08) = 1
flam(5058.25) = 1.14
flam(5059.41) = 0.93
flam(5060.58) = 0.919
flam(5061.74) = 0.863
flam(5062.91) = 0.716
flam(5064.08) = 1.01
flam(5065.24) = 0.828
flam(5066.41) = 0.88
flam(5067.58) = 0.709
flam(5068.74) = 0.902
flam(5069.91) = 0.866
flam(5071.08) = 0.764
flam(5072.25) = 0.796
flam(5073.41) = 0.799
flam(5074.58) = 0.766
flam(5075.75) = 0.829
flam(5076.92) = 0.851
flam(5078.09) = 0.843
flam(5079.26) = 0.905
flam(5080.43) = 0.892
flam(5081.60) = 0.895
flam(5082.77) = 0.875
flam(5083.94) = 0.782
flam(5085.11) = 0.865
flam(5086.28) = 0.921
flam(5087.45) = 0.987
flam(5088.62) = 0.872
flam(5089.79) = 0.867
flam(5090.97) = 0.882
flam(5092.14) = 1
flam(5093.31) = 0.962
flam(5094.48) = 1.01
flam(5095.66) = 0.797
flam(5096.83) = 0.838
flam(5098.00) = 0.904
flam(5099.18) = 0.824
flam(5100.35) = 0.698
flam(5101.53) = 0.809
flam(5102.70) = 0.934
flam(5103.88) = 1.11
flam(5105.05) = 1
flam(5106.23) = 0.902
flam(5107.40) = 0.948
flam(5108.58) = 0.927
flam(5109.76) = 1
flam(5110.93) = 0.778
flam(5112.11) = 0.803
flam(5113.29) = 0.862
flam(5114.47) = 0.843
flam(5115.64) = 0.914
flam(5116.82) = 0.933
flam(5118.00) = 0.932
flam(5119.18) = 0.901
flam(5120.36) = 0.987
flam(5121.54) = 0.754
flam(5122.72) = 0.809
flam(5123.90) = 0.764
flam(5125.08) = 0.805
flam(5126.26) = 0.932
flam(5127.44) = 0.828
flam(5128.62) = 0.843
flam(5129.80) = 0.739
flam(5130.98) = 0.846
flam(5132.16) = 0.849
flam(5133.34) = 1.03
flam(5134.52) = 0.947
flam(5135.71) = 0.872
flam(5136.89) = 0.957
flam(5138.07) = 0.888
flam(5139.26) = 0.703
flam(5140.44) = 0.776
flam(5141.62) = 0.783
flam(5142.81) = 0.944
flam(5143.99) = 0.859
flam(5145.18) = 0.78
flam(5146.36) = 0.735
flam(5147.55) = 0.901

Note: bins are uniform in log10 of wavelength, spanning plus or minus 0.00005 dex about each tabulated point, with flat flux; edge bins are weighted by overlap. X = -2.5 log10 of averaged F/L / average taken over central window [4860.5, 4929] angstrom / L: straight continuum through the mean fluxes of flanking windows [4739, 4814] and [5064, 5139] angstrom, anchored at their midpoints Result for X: -0.239 mag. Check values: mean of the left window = 0.914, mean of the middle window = 1.12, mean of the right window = 0.874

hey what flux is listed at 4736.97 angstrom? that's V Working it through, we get 0.793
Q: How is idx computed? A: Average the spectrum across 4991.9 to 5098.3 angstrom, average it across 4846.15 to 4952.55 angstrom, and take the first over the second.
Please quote 1.77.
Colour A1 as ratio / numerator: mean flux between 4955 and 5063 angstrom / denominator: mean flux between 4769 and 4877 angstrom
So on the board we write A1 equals 2.15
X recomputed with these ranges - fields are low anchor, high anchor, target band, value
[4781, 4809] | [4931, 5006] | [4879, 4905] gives 0.42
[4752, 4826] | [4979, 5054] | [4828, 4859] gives 0.20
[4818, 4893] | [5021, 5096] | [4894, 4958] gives -0.16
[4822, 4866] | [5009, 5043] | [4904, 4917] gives 0.33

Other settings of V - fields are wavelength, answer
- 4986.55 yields 0.901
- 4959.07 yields 6.87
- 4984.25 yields 0.819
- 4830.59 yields 0.918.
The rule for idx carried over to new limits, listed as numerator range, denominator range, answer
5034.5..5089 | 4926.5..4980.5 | 0.53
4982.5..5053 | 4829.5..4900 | 2.19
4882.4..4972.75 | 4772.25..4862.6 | 1.33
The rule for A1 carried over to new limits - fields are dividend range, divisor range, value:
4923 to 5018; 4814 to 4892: 2.22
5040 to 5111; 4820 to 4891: 0.76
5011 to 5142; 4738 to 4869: 0.92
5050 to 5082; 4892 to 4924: 0.83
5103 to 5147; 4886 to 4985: 0.64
